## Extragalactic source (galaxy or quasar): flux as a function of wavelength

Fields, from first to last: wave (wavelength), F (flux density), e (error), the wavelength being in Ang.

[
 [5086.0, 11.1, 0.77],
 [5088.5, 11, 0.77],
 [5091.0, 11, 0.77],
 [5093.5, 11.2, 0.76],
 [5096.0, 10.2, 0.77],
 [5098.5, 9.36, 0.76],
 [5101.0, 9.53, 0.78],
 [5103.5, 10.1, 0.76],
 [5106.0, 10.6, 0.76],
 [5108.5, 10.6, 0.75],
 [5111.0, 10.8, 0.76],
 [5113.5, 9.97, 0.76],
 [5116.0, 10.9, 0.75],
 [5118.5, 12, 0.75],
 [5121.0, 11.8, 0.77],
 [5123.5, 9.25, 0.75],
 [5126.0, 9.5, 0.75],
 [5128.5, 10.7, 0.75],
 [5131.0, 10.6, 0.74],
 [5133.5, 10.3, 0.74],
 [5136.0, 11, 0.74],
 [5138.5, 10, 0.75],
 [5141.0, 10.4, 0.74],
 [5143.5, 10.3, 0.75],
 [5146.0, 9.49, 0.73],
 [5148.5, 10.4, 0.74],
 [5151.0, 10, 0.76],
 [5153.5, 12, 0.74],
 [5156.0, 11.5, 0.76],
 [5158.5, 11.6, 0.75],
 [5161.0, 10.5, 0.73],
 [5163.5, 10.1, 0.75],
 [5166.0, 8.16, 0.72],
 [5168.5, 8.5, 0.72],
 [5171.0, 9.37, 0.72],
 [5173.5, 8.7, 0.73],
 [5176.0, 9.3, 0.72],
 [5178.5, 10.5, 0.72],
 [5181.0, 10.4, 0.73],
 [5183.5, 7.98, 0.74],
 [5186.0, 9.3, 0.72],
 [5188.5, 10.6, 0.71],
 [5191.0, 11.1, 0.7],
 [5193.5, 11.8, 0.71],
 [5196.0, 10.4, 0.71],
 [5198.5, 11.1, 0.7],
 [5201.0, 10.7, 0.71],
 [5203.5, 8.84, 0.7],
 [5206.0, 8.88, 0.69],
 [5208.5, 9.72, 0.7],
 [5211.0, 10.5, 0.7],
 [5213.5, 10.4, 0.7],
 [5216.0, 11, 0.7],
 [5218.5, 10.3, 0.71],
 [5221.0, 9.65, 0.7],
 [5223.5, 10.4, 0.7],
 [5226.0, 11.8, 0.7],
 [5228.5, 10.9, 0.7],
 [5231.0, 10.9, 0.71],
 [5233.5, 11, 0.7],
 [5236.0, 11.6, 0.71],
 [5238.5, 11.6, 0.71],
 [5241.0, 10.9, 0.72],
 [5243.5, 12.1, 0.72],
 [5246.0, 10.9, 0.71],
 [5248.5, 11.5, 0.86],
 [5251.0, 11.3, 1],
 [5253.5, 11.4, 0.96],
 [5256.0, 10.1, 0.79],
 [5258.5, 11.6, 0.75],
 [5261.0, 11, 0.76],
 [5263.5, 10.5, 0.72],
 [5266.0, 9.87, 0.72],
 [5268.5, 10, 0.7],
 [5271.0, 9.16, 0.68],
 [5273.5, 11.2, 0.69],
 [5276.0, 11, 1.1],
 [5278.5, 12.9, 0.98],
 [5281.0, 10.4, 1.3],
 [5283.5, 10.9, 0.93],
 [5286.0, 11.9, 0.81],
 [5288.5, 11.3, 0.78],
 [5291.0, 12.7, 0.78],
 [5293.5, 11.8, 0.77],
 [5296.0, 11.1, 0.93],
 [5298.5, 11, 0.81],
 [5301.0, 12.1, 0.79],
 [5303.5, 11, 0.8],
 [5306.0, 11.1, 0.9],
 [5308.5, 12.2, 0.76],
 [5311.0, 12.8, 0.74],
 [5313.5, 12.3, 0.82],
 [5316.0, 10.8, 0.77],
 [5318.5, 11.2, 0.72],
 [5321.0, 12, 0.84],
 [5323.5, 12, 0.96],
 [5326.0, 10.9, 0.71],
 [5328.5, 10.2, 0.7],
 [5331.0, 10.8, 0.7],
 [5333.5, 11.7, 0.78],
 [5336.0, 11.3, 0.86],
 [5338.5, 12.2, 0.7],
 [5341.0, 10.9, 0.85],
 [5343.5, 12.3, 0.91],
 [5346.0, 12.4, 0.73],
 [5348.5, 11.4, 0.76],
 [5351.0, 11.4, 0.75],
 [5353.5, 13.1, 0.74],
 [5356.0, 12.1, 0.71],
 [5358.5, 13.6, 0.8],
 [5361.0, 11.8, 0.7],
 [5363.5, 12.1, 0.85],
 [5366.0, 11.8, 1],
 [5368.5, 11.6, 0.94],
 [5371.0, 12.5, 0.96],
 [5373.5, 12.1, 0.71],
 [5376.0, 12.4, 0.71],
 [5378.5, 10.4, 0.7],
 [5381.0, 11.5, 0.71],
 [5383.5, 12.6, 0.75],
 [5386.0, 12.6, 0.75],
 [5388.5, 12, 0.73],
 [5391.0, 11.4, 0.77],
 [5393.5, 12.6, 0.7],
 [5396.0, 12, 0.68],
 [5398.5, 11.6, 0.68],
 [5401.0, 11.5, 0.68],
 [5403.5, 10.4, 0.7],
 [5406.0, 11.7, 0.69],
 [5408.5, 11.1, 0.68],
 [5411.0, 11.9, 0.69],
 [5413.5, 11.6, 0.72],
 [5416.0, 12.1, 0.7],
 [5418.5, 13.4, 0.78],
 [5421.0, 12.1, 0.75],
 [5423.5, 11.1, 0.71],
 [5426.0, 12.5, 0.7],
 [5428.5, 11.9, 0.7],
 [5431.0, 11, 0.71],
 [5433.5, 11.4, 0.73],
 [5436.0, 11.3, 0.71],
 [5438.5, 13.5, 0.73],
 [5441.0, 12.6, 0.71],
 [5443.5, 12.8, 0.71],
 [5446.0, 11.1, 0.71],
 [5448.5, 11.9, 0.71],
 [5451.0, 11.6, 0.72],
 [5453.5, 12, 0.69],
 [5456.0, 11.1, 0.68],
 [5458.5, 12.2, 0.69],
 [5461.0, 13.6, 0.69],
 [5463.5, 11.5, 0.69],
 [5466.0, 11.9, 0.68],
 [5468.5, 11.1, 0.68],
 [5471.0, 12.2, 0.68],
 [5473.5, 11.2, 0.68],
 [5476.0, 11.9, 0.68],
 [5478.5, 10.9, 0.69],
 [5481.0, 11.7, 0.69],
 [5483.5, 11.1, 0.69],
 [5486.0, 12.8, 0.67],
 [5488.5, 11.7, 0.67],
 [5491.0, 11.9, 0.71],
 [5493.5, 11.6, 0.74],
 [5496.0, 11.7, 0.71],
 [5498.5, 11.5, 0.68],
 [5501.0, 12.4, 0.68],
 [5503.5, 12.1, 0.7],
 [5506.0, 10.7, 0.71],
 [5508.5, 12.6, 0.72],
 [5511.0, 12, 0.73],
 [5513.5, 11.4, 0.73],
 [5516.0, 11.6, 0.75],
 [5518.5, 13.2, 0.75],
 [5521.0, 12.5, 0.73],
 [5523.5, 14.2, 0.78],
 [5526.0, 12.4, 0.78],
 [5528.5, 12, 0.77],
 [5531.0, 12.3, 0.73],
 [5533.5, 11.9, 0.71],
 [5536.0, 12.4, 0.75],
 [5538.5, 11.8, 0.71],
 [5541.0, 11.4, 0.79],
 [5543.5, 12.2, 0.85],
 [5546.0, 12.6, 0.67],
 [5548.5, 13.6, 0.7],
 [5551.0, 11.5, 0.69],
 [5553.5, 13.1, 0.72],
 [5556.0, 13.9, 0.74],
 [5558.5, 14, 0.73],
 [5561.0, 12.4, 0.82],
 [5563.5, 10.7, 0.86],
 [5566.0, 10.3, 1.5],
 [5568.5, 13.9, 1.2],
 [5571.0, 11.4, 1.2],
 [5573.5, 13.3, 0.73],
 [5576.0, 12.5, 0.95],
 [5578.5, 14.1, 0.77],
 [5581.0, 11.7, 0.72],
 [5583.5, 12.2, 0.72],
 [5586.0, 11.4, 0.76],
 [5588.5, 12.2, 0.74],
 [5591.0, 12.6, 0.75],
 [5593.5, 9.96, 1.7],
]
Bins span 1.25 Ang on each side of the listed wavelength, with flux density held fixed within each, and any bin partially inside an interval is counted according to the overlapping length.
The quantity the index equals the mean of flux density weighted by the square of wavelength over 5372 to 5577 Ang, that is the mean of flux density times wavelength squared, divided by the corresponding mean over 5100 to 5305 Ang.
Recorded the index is 1.3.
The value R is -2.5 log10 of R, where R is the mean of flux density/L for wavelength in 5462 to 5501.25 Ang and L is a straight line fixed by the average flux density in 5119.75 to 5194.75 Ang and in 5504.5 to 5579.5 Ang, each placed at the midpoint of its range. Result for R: 0.03 mag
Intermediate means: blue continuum 10.2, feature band 11.7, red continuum 12.4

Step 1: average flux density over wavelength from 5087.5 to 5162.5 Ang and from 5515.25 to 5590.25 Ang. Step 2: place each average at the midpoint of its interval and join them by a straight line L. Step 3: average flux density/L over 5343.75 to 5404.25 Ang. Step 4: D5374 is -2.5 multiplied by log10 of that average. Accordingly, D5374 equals -0.030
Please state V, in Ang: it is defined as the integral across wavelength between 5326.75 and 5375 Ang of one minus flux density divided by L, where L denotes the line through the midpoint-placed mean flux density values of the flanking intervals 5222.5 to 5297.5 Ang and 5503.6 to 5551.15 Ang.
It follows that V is -1.4 Ang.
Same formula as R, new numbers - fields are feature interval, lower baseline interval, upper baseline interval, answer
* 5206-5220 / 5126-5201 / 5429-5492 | 0.03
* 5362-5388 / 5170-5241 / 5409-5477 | -0.04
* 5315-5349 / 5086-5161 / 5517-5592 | 0.00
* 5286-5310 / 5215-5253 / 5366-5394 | -0.02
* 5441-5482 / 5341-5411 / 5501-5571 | 0.03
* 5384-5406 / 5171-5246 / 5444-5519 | -0.04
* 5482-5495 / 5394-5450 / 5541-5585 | 0.03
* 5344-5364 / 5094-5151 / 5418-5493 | -0.08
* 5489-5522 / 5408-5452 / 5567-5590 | 0.03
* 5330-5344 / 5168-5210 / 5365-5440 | -0.02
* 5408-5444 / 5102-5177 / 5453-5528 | -0.03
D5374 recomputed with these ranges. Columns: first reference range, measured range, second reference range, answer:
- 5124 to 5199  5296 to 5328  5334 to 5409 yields -0.02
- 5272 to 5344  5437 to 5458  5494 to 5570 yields -0.01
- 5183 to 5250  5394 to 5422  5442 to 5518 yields -0.03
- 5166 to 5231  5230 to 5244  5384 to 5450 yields -0.09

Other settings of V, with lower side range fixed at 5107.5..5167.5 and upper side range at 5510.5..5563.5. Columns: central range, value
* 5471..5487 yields 0.7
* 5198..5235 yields 1.6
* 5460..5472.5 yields 0.1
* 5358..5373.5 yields -0.7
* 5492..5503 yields 0.4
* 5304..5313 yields -0.5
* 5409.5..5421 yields -0.3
